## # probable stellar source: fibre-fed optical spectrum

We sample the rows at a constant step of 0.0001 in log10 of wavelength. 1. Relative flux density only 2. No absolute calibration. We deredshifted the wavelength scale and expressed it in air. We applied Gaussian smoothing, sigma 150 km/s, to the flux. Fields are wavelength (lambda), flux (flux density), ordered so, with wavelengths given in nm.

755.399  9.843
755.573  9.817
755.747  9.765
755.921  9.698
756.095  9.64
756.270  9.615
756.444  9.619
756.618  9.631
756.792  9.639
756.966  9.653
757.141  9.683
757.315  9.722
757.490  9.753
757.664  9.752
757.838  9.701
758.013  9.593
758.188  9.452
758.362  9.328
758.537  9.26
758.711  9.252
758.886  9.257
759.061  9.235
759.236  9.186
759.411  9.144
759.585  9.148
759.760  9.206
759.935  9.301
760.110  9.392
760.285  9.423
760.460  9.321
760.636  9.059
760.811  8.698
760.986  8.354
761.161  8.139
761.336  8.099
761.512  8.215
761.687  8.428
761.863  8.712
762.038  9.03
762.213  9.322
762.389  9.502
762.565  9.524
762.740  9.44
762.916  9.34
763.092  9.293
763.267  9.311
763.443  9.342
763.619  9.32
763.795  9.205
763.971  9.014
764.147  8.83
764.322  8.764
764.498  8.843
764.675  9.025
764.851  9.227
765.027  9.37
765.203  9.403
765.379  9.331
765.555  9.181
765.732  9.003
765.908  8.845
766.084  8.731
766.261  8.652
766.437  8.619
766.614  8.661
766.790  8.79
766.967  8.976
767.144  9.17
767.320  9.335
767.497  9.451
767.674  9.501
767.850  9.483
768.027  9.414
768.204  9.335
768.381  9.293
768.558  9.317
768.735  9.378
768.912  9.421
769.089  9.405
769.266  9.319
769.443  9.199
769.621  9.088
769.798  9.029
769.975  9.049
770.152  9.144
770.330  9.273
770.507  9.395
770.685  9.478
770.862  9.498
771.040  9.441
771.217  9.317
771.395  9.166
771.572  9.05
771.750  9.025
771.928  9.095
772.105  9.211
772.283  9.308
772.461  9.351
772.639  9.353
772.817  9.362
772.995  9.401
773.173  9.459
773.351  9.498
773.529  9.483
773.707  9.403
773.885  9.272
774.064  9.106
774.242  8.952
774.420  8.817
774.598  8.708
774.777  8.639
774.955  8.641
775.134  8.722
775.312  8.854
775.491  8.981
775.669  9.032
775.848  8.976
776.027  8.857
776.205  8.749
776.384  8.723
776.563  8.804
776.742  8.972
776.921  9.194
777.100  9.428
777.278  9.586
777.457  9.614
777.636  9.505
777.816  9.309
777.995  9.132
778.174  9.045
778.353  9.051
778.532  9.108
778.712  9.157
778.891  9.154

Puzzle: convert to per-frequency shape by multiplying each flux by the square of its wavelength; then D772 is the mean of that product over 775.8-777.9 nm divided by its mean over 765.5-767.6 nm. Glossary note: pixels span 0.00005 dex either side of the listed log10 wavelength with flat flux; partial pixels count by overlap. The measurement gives 1.05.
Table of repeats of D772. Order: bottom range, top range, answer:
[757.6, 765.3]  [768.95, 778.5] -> 1.04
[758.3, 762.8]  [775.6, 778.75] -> 1.05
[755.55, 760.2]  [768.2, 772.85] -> 1.01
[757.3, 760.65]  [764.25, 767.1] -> 0.97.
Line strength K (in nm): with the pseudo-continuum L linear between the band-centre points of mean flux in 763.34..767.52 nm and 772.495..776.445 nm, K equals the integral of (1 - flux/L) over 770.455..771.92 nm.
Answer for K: -0.04 nm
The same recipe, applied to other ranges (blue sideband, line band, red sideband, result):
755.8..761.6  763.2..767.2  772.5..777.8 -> 0.08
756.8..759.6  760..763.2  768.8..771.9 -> 0.15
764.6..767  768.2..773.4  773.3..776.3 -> -0.18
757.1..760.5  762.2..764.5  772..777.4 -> 0.02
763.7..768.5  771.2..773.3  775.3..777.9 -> -0.04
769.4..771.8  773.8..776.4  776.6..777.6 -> 0.12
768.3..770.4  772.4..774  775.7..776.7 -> -0.07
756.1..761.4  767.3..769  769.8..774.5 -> -0.02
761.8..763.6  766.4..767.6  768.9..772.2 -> 0.03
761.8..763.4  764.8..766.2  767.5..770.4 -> 0.03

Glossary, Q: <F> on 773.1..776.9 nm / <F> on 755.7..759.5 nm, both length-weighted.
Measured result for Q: 0.94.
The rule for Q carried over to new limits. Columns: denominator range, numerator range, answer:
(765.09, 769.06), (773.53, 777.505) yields 0.98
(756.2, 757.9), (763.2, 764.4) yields 0.94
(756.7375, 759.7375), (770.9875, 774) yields 0.98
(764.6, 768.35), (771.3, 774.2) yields 1.02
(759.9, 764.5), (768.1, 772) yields 1.03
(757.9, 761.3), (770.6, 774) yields 1.02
